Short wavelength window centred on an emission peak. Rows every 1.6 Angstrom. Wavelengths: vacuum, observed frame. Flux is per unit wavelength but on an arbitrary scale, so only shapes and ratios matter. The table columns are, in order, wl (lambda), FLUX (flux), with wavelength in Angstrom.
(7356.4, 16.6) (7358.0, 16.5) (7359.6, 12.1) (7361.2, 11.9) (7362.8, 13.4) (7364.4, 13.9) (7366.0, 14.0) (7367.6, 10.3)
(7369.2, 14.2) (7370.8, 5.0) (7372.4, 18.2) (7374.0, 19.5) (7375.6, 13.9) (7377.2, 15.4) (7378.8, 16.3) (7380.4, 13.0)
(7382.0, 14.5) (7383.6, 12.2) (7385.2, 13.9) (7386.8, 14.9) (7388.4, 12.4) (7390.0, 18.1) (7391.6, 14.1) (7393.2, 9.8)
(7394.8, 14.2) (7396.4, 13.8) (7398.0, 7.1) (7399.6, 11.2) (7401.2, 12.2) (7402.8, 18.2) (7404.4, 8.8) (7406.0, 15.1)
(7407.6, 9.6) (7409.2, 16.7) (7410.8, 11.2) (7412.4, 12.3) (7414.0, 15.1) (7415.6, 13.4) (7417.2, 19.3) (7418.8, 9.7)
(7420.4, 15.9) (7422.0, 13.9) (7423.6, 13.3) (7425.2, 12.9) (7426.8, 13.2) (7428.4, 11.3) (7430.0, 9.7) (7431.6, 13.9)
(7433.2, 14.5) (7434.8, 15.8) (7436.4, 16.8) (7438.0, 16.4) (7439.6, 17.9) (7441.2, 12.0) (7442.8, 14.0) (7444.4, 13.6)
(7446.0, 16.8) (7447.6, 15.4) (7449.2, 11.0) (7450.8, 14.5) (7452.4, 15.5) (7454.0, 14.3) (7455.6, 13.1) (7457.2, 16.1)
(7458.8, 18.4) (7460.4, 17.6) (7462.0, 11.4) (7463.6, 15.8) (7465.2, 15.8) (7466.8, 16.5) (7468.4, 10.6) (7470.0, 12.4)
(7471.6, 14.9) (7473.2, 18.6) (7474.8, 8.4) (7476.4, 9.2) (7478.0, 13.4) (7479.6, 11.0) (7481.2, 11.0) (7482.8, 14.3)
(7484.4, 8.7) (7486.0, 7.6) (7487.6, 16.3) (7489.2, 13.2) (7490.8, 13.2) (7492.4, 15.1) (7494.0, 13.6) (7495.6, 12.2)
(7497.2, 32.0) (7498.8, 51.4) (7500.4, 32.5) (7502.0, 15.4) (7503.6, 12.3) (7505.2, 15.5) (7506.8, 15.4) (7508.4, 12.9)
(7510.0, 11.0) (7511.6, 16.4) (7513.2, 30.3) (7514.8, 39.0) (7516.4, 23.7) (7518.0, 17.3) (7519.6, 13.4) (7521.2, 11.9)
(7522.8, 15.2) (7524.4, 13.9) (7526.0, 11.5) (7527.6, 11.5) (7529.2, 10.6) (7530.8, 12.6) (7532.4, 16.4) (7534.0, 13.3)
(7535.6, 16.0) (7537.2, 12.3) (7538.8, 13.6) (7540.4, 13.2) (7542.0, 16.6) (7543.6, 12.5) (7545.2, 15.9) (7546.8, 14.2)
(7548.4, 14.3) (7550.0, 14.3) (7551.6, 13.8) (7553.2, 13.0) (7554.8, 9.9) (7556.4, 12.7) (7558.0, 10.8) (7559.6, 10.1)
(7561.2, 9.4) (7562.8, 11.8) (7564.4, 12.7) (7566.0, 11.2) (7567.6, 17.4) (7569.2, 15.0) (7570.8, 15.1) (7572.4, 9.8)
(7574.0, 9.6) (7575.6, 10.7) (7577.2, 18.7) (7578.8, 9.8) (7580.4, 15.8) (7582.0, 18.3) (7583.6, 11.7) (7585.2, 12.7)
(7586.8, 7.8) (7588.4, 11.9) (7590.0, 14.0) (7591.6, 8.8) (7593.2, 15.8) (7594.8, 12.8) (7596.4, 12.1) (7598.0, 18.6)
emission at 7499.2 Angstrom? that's [S II]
